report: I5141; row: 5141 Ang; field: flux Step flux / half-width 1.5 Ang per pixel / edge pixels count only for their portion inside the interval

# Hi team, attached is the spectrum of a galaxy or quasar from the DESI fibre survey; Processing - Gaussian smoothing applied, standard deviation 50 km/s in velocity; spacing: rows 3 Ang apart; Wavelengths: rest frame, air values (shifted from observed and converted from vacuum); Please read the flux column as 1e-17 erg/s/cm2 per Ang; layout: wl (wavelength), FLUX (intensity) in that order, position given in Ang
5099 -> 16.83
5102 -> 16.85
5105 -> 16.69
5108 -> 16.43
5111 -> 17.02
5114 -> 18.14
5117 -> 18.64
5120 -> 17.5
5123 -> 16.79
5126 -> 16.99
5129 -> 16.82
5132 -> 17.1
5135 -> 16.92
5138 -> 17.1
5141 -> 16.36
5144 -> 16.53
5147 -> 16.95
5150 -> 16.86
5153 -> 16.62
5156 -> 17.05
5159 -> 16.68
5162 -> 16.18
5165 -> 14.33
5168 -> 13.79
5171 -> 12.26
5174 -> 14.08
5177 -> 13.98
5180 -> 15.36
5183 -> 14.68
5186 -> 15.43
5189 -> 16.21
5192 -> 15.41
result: 16.36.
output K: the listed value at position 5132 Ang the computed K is 17.1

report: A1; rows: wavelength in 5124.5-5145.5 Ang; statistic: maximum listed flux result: 17.1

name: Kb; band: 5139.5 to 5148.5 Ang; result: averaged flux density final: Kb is 16.6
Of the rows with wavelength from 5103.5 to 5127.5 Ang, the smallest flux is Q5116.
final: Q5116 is 16.43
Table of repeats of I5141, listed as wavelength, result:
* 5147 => 16.95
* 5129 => 16.82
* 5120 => 17.5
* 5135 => 16.92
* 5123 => 16.79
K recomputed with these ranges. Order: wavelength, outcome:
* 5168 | 13.79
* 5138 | 17.1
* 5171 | 12.26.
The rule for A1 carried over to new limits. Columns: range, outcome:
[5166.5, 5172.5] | 13.79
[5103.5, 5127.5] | 18.64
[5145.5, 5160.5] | 17.05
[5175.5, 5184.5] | 15.36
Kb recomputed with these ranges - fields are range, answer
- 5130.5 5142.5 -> 16.9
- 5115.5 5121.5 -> 18.1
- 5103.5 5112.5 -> 16.7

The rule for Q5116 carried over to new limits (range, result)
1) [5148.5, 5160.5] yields 16.62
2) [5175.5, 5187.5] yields 13.98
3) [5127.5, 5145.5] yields 16.36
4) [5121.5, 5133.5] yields 16.79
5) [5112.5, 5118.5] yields 18.14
